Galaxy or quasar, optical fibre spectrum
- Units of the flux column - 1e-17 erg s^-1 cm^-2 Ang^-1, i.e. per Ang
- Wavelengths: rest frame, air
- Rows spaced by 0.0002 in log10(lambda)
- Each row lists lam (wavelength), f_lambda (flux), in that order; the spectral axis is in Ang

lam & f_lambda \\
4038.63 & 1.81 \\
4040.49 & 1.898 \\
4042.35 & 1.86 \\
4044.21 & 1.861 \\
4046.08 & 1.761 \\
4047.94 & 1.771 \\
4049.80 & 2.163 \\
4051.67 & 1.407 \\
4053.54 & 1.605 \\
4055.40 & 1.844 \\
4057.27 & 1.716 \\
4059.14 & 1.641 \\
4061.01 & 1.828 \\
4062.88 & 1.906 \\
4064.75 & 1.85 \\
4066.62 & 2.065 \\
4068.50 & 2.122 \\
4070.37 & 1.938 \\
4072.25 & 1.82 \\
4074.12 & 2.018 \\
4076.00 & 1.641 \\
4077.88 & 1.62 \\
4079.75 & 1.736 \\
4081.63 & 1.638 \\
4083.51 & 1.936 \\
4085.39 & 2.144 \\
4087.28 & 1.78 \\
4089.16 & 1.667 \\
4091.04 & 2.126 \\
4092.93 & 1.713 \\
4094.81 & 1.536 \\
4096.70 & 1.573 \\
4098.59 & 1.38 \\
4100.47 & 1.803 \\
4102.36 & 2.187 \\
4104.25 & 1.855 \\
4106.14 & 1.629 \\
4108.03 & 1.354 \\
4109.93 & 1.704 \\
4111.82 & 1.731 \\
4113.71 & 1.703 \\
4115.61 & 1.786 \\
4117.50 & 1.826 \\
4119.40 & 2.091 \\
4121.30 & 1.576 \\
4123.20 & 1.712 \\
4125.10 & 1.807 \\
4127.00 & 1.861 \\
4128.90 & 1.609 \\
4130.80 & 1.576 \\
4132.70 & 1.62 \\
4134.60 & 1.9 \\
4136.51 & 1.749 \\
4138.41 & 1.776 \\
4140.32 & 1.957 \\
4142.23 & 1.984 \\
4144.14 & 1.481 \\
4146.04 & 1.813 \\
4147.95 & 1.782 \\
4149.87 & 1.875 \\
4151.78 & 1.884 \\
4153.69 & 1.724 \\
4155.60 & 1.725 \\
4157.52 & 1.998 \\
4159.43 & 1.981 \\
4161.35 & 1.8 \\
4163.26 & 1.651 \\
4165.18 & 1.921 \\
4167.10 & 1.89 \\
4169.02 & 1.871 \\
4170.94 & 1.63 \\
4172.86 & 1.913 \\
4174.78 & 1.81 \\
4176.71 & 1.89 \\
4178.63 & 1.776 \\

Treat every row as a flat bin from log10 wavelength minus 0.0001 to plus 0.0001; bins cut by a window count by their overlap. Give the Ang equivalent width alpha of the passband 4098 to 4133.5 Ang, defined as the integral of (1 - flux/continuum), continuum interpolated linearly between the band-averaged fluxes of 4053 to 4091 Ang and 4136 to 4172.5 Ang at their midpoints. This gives 1.9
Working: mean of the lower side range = 1.84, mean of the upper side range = 1.82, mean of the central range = 1.73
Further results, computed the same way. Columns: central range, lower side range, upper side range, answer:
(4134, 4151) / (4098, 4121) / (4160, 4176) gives -0.22 Ang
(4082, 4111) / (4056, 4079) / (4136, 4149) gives 1.10 Ang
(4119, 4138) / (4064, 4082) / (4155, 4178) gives 1.07 Ang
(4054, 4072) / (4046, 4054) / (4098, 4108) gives -1.26 Ang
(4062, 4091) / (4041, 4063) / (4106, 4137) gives -1.79 Ang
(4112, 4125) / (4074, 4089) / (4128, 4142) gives -0.10 Ang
